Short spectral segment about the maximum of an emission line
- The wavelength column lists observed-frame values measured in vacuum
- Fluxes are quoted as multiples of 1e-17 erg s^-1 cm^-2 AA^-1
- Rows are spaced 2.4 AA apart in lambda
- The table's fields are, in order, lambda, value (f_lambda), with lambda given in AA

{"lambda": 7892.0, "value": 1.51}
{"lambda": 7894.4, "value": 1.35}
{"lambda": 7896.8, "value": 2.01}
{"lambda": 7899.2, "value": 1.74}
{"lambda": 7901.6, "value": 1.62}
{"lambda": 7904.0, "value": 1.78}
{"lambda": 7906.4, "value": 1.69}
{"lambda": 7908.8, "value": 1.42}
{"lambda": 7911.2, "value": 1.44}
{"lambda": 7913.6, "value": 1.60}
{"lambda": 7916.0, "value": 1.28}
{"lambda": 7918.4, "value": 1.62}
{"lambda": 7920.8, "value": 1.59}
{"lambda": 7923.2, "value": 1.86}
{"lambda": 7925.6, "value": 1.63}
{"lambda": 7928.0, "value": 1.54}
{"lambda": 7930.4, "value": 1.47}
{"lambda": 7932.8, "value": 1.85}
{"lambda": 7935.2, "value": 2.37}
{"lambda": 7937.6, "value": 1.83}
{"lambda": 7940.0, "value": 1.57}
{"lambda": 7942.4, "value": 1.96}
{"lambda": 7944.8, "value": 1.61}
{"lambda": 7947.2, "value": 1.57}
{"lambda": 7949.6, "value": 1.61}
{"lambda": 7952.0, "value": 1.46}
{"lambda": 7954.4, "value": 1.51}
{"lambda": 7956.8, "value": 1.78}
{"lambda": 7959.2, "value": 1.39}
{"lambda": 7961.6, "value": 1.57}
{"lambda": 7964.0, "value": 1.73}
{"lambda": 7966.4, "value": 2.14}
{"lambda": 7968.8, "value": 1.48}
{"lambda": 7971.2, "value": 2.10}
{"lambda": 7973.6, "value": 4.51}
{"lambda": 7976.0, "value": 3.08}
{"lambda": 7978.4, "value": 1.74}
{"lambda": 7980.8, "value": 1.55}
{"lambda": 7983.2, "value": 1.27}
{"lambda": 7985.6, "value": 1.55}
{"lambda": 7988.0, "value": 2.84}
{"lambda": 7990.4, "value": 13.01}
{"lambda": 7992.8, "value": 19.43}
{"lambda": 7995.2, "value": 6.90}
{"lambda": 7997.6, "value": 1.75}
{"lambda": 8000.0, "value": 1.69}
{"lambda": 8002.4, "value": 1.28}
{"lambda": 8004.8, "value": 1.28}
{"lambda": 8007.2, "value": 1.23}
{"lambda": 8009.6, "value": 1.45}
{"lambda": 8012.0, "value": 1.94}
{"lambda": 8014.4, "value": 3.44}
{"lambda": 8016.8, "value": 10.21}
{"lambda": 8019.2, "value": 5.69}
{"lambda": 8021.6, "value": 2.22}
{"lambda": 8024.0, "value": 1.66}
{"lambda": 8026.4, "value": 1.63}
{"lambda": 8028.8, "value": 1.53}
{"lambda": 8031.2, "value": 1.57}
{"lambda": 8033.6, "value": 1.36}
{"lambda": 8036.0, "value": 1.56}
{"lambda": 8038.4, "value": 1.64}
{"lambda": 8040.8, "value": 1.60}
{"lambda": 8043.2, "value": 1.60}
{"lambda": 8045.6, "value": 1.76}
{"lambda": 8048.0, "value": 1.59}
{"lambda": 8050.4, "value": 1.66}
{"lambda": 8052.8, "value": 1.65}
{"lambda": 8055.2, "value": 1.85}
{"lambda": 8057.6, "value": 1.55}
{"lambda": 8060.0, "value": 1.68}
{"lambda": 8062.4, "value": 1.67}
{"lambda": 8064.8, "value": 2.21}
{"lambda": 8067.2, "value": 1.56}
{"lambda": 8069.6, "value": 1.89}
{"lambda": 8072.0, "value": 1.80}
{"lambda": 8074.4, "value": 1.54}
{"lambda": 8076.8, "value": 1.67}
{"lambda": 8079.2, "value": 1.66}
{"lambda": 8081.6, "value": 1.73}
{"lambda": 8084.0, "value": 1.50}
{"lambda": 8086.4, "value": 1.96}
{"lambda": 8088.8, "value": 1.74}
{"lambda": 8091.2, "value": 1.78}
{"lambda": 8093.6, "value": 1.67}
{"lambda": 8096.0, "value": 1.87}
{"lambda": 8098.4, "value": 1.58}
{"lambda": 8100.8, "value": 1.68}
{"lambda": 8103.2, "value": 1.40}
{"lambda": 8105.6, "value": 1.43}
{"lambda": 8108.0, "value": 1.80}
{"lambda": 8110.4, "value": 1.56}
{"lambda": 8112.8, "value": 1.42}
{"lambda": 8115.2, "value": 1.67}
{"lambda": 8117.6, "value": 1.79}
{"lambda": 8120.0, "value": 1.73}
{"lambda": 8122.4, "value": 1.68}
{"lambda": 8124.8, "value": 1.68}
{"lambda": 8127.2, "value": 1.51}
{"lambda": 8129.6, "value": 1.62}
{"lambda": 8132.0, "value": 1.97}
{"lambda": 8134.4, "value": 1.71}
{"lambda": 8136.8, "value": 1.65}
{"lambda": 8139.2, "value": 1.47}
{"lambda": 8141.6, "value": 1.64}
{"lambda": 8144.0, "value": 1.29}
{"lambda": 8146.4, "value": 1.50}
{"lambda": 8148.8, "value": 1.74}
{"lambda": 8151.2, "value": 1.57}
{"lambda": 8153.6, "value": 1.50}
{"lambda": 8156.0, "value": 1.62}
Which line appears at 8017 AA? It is [N II]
